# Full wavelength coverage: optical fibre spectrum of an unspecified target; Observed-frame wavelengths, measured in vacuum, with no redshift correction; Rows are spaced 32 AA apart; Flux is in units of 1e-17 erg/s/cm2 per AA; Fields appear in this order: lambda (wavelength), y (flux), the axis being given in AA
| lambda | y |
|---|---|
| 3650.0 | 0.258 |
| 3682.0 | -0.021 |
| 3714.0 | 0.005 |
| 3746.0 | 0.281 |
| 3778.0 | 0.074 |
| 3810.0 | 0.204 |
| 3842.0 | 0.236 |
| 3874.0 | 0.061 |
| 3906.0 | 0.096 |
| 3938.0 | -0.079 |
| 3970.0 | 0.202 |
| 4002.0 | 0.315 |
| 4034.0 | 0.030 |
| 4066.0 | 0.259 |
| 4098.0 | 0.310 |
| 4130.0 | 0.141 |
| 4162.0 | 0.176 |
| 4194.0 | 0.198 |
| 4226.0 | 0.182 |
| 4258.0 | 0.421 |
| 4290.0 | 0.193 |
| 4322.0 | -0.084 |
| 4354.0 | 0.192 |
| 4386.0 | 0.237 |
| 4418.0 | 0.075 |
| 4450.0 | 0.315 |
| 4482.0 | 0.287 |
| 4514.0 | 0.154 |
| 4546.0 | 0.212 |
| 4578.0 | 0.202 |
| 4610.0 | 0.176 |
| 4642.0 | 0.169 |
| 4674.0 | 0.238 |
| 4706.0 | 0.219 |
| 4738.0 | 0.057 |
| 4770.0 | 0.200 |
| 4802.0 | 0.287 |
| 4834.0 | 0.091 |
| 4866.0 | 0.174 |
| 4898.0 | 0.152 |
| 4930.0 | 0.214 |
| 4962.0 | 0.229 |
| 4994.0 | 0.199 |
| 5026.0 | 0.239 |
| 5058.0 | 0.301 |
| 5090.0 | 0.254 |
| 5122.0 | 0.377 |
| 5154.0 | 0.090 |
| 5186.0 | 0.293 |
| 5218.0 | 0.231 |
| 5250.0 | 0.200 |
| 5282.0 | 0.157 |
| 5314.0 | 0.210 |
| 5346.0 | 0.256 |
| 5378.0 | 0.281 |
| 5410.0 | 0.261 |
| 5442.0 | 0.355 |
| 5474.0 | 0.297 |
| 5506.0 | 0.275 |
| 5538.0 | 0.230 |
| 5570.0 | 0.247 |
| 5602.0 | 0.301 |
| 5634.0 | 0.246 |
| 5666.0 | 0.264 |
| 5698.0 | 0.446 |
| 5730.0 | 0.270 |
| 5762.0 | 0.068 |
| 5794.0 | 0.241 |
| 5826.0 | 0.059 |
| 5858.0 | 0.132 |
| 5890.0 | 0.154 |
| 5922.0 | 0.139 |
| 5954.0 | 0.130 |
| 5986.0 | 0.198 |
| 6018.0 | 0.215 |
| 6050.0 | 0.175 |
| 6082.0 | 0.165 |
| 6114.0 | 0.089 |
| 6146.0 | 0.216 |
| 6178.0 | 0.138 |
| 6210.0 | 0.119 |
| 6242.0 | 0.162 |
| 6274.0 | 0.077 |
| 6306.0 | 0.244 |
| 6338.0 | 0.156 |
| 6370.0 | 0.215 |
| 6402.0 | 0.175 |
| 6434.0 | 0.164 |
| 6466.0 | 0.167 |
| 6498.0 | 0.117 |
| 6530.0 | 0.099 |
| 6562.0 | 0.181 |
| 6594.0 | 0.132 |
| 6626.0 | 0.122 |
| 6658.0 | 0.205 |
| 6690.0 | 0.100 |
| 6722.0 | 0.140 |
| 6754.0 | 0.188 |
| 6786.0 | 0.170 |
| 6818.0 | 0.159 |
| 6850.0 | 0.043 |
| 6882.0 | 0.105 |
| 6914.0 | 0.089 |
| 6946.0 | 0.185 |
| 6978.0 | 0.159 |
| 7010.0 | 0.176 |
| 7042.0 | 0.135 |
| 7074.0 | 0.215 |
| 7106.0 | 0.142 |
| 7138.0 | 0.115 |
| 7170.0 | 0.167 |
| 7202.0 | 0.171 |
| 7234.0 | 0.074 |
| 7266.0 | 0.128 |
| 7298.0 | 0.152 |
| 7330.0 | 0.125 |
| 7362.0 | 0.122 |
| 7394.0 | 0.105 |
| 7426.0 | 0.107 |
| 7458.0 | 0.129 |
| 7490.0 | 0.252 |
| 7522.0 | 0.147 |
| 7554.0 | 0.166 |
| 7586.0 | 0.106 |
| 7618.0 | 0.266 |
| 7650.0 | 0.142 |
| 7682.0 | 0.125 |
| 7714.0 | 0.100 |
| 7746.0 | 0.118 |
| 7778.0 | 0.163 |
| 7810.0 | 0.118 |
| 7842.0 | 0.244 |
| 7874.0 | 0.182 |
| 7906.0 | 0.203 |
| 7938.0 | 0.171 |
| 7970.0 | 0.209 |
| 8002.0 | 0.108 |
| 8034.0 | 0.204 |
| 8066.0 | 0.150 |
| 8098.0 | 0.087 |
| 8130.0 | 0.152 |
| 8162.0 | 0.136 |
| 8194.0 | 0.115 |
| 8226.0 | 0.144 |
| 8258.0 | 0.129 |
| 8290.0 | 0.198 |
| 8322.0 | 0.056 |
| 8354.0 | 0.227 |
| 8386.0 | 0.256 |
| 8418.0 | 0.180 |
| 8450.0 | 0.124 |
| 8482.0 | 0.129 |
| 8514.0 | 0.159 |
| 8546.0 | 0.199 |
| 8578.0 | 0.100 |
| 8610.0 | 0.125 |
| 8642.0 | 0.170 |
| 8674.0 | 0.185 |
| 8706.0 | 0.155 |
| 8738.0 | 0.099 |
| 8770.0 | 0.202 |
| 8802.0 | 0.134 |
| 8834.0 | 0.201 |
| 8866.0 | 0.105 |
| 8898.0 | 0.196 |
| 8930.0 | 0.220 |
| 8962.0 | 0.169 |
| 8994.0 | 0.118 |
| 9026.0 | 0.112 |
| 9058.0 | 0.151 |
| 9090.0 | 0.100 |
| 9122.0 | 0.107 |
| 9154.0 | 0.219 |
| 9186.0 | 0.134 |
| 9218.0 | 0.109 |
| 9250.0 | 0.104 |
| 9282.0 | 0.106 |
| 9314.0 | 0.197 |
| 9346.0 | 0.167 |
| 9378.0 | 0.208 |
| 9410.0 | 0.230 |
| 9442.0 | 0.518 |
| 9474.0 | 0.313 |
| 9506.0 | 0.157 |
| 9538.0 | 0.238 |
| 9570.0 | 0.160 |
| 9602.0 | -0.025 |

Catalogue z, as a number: 0.141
